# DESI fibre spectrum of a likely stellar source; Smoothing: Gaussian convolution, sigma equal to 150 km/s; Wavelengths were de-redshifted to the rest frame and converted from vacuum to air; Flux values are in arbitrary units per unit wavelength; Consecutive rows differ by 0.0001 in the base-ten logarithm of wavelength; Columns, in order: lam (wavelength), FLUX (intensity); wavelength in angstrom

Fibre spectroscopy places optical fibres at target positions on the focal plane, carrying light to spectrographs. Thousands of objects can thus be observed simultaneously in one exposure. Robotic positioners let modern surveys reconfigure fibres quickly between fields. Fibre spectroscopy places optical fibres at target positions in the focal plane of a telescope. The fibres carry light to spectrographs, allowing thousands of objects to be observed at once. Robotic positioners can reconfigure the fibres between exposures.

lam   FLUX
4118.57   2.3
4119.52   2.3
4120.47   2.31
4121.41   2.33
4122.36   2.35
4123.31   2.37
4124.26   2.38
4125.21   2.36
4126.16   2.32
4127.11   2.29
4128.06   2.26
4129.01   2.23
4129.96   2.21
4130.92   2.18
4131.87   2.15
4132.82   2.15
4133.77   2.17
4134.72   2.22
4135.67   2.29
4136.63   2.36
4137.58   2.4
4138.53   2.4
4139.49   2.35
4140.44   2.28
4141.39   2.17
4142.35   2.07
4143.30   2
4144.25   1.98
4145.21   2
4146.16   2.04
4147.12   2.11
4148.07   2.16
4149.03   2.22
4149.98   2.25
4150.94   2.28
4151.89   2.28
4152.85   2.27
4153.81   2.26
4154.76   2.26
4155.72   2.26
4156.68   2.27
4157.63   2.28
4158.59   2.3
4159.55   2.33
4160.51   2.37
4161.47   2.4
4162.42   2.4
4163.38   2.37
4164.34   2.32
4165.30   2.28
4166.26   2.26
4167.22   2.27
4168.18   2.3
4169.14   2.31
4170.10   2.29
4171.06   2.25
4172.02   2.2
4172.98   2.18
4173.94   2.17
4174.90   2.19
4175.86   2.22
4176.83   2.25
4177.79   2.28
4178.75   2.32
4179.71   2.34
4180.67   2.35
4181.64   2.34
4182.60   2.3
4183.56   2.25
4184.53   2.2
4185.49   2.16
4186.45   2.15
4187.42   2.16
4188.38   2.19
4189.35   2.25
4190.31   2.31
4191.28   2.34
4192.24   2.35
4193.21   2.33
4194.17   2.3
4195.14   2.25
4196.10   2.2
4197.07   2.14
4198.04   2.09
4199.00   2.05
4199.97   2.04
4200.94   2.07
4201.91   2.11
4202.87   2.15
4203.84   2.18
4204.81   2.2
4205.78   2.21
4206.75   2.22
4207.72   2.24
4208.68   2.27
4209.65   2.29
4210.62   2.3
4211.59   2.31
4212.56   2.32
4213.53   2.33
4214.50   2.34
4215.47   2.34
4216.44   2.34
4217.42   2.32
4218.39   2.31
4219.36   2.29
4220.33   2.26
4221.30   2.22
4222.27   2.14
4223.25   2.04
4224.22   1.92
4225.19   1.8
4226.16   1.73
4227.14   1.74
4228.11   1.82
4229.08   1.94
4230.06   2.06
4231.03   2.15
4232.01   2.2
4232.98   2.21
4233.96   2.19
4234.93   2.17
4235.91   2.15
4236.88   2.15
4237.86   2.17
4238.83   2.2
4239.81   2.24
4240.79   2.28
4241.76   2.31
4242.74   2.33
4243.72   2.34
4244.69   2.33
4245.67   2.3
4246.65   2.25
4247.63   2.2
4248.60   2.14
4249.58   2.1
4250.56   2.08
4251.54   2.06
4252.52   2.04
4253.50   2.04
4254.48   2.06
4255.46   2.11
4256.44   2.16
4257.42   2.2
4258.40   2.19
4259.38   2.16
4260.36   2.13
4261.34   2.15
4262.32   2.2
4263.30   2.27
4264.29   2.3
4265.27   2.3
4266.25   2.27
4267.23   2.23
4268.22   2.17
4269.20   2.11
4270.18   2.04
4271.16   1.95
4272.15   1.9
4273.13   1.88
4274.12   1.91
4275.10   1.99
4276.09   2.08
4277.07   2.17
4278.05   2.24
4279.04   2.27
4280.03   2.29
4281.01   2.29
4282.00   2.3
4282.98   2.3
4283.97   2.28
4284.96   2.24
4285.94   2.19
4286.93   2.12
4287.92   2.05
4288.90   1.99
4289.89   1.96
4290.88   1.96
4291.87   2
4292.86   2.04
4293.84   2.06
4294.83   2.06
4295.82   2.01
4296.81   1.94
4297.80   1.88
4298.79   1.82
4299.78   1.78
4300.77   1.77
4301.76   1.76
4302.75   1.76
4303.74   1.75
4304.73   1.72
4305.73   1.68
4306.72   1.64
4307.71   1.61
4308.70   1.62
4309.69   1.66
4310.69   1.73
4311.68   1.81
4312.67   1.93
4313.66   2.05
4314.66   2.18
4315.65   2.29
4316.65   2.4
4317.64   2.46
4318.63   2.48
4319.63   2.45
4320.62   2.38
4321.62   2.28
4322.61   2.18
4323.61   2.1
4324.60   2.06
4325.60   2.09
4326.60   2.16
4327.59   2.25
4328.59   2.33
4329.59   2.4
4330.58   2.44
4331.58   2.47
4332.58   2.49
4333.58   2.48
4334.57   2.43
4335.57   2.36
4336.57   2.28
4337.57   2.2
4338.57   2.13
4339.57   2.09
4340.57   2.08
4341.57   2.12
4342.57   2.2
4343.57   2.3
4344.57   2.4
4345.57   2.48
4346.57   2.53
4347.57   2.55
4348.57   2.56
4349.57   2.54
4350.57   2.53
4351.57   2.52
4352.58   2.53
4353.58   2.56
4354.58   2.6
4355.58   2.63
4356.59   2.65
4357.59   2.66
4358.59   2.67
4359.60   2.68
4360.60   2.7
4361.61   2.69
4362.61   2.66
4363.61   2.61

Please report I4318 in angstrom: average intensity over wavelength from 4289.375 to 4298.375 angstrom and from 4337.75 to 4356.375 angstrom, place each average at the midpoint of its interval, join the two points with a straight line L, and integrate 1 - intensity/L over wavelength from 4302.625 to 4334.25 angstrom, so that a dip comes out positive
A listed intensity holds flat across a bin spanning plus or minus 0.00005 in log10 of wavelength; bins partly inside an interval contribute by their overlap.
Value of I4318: 1.1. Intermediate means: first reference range 1.99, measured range 2.11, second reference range 2.41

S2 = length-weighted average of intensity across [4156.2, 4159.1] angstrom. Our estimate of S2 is 2.28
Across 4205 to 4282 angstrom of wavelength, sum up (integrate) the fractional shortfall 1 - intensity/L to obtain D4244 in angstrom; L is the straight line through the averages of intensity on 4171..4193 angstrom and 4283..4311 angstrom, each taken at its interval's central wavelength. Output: -3.77 angstrom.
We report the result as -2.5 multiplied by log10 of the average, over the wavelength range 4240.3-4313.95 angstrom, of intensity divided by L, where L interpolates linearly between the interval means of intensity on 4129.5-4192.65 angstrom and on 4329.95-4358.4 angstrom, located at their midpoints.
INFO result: 0.15 mag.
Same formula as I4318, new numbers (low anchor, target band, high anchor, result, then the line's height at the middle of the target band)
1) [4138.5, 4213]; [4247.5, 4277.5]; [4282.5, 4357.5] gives 1.1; 2.2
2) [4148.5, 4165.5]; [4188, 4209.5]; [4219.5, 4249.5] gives 0.1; 2.21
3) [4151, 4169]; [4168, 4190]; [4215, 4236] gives 0.0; 2.25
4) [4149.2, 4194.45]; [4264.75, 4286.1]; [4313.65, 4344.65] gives 1.2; 2.28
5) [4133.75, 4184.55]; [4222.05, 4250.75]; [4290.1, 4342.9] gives 0.6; 2.17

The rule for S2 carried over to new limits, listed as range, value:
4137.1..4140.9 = 2.36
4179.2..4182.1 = 2.34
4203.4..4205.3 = 2.19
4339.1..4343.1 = 2.12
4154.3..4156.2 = 2.25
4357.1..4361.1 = 2.68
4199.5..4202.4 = 2.08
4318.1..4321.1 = 2.44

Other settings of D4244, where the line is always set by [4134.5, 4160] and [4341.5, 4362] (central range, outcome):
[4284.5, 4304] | 3.9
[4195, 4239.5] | 3.4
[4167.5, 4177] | 0.1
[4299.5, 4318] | 4.5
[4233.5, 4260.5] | 2.2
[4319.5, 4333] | 1.1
